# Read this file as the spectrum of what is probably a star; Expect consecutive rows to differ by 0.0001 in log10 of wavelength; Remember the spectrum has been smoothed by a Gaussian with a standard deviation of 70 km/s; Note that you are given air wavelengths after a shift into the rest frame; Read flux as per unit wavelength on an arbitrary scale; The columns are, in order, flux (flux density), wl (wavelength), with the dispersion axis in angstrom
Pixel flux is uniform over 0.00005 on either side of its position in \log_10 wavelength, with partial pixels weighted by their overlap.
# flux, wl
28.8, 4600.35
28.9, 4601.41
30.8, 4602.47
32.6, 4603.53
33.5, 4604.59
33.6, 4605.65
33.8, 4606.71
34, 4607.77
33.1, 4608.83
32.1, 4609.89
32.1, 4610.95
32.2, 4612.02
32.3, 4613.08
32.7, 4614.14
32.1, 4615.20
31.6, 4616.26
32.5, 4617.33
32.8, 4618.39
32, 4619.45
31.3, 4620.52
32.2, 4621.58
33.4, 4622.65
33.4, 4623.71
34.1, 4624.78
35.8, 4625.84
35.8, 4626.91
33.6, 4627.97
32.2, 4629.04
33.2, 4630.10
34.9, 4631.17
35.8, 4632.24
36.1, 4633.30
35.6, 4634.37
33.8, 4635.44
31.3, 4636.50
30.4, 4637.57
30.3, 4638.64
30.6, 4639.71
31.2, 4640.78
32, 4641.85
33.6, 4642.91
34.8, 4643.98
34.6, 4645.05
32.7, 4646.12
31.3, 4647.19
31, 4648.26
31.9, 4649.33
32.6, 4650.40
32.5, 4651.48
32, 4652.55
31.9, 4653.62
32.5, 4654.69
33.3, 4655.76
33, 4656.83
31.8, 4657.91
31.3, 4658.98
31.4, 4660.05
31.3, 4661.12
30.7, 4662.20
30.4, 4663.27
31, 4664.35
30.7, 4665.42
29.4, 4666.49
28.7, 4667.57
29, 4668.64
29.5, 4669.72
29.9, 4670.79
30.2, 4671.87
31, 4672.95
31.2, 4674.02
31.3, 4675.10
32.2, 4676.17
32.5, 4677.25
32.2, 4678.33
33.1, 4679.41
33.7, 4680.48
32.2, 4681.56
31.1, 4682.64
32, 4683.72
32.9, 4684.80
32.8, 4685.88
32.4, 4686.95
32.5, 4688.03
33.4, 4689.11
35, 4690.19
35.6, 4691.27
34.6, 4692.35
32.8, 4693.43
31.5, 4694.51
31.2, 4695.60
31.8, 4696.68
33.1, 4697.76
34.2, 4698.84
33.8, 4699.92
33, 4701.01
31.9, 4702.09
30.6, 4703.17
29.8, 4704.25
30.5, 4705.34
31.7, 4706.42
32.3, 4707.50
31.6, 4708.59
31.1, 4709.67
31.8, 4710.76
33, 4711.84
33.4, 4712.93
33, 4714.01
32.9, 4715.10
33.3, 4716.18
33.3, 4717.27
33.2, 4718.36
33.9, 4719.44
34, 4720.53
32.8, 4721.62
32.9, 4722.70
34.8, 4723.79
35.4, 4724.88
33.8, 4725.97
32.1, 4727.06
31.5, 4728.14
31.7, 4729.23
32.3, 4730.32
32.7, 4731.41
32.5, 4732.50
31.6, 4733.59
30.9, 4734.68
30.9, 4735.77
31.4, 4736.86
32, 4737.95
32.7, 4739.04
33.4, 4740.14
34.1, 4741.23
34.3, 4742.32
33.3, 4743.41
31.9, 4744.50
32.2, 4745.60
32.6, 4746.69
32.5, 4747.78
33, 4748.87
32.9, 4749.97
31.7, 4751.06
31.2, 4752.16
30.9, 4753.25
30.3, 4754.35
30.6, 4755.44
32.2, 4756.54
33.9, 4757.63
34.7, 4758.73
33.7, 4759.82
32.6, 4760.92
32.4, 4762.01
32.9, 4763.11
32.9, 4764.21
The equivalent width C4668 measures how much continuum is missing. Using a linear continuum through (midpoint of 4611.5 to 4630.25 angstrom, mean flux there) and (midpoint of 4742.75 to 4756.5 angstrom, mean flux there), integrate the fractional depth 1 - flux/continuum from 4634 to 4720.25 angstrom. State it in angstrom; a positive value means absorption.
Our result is 1.09 angstrom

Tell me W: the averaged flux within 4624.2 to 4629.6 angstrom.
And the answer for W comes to 34.3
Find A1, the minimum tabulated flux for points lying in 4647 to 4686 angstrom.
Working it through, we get 28.7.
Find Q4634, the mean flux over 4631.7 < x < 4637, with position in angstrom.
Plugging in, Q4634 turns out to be 34.6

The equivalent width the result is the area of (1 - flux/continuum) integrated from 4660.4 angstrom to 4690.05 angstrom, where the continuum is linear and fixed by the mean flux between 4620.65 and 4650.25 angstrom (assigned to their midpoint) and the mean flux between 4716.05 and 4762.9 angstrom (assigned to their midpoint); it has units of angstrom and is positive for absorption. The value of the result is 1.4 angstrom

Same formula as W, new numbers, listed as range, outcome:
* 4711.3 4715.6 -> 33.1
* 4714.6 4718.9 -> 33.2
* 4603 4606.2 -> 33.2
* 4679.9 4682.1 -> 33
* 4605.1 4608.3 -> 33.8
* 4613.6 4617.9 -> 32.3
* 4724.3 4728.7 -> 33.2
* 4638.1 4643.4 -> 31.5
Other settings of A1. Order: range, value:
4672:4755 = 29.8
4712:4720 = 32.9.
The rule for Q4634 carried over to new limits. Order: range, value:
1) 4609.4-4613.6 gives 32.1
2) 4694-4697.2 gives 31.4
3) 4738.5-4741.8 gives 33.4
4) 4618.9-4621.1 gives 31.7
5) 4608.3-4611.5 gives 32.4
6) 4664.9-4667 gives 30.1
